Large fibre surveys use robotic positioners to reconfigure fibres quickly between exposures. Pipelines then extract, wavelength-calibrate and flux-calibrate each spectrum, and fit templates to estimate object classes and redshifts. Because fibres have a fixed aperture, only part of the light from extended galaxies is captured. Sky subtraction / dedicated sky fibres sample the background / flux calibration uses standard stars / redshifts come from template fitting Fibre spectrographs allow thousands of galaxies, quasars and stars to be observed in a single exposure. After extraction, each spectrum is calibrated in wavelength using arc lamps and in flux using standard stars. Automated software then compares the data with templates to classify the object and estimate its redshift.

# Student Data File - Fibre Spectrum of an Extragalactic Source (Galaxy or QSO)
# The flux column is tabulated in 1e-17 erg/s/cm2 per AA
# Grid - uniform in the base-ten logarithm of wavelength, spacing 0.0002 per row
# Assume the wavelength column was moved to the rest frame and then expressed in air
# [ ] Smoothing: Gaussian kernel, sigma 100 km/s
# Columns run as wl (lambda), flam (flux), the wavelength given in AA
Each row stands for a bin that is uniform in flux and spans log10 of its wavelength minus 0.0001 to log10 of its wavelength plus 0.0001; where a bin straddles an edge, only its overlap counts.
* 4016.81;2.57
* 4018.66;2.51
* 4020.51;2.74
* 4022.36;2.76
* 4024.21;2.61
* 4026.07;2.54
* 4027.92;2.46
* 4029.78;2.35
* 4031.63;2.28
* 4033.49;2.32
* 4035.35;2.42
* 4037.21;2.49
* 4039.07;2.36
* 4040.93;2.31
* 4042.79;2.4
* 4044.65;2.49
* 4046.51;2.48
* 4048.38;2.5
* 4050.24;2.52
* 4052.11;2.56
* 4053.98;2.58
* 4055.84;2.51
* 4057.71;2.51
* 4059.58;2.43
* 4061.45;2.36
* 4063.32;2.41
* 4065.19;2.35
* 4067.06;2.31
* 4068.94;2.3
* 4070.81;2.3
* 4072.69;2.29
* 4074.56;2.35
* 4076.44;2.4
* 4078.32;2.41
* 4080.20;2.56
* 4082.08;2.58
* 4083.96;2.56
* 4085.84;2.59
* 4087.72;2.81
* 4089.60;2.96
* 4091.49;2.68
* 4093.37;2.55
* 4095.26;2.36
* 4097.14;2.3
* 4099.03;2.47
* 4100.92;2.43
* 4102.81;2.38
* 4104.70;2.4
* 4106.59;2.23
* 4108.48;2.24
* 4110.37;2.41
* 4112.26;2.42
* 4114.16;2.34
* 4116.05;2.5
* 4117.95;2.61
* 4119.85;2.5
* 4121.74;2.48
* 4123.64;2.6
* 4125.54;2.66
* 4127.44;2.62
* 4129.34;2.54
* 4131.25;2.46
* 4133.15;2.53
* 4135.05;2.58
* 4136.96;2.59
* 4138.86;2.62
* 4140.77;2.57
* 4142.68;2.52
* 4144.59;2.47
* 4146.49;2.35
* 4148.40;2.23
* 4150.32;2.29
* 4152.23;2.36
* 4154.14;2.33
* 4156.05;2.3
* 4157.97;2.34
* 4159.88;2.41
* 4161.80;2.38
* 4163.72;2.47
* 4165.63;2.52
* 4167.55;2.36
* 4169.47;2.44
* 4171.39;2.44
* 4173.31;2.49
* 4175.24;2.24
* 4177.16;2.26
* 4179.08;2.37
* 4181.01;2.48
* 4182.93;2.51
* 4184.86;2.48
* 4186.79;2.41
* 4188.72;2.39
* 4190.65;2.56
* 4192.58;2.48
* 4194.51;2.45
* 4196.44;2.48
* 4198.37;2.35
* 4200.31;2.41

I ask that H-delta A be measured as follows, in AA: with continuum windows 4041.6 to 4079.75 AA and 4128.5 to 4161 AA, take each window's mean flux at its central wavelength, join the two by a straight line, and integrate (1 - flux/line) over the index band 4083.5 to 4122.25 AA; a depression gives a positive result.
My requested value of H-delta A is -0.9 AA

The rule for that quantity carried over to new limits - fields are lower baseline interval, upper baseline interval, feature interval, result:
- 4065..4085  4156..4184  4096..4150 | -1.3 AA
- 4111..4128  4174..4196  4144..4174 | 0.9 AA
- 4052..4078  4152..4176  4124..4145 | -1.5 AA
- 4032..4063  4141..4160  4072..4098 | -1.2 AA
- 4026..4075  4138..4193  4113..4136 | -1.1 AA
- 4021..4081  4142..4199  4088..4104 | -0.7 AA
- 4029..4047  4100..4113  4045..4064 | -0.8 AA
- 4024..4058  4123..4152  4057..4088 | 0.4 AA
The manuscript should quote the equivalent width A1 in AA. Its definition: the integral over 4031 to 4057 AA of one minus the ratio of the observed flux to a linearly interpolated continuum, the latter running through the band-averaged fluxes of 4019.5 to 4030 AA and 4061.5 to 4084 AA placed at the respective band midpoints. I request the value 0.7 AA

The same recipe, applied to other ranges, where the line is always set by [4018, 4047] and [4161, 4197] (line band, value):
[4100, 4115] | 0.6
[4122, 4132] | -0.5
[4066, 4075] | 0.6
